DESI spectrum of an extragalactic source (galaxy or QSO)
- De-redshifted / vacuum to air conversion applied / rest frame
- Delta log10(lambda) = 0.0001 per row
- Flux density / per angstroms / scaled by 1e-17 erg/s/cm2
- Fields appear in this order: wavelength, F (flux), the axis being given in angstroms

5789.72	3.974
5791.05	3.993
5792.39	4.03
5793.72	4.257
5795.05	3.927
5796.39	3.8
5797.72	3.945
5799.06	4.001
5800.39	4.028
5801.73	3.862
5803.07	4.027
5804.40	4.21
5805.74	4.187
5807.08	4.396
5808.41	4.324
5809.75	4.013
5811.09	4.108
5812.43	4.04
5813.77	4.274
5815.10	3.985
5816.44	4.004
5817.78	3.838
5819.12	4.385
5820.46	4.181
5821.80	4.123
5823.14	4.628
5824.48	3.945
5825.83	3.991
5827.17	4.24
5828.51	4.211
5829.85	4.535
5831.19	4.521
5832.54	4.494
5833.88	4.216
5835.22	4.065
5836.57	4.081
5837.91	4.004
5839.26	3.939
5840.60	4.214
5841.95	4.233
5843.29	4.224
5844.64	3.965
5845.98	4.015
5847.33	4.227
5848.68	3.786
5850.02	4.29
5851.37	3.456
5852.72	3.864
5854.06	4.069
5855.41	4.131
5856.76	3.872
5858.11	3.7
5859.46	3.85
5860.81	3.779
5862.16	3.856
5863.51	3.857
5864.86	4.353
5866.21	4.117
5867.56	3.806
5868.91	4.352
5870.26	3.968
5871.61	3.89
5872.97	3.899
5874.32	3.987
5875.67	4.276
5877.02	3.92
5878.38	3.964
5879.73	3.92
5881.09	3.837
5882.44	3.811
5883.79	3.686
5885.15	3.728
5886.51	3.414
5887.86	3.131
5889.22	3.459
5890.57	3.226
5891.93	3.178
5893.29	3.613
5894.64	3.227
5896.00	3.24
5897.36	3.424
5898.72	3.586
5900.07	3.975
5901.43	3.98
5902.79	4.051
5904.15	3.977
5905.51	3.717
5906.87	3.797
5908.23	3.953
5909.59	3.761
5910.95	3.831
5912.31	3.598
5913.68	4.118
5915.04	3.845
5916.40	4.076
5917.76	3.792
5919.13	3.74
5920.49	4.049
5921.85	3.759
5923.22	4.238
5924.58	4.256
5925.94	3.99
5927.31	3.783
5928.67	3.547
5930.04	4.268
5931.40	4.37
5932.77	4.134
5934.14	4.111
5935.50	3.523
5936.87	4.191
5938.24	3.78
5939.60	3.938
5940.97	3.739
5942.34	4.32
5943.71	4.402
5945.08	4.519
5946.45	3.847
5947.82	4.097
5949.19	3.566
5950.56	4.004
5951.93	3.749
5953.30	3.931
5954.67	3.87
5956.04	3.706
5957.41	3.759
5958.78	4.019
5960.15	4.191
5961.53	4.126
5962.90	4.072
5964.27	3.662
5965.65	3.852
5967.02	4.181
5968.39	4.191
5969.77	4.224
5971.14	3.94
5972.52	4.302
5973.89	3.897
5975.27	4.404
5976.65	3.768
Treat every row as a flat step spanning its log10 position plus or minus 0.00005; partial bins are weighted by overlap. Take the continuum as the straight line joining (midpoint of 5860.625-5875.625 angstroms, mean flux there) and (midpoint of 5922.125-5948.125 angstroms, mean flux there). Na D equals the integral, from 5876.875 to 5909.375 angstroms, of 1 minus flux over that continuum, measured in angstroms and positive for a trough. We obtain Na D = 3.0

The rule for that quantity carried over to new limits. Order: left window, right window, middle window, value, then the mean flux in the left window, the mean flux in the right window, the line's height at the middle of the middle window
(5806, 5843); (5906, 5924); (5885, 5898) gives 2.0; 4.19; 3.89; 3.97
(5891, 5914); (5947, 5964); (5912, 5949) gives -1.8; 3.69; 3.92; 3.81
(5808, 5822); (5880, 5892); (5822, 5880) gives -3.8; 4.11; 3.53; 3.81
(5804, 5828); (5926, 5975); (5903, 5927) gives 0.8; 4.16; 4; 4.04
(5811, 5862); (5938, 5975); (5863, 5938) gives 3.7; 4.09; 4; 4.04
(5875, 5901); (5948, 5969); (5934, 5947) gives -0.6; 3.61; 3.93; 3.85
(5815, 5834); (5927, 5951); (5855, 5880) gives 1.0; 4.23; 4.01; 4.15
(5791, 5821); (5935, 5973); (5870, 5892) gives 1.6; 4.08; 3.99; 4.03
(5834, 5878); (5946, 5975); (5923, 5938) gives -0.2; 4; 3.97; 3.98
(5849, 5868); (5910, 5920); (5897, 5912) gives 0.2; 3.93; 3.86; 3.87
